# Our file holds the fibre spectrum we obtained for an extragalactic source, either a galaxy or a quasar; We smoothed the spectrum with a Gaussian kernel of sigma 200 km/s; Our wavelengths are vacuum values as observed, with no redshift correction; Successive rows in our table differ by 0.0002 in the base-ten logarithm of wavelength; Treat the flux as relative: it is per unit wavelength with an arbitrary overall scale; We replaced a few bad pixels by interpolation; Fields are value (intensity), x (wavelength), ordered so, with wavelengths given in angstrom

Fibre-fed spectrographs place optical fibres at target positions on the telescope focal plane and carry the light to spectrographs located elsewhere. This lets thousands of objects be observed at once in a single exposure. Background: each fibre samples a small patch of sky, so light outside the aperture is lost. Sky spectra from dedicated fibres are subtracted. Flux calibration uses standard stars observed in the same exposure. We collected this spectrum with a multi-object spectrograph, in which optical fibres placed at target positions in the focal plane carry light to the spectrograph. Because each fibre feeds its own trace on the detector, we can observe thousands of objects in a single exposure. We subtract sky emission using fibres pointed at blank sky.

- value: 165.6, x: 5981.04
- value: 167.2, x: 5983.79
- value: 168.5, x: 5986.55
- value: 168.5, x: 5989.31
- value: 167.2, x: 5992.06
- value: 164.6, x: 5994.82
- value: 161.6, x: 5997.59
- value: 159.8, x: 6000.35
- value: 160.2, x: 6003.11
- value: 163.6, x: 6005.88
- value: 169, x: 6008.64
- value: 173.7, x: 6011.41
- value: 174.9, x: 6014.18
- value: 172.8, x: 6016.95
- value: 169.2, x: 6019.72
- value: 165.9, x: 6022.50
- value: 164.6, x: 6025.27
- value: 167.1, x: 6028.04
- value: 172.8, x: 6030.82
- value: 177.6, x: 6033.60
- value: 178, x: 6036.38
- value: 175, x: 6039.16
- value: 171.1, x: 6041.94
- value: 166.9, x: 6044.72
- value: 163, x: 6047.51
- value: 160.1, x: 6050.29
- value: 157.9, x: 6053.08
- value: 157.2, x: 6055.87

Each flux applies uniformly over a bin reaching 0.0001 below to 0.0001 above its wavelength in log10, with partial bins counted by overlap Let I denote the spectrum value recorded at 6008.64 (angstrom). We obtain 169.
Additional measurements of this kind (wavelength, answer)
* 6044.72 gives 166.9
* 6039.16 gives 175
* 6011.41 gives 173.7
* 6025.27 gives 164.6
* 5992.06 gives 167.2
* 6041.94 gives 171.1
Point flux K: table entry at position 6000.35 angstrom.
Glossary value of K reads 159.8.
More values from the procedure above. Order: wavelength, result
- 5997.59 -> 161.6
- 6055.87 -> 157.2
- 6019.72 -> 169.2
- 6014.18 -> 174.9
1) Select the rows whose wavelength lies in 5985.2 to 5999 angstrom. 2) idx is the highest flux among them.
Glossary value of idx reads 168.5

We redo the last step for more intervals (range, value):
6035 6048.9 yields 178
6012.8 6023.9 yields 174.9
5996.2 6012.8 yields 173.7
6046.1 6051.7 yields 163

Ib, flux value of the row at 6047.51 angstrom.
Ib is 163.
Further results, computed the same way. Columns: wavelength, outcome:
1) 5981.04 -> 165.6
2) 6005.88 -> 163.6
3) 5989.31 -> 168.5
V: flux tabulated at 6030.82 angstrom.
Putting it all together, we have 172.8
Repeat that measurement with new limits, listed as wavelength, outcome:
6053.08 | 157.9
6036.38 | 178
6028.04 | 167.1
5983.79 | 167.2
